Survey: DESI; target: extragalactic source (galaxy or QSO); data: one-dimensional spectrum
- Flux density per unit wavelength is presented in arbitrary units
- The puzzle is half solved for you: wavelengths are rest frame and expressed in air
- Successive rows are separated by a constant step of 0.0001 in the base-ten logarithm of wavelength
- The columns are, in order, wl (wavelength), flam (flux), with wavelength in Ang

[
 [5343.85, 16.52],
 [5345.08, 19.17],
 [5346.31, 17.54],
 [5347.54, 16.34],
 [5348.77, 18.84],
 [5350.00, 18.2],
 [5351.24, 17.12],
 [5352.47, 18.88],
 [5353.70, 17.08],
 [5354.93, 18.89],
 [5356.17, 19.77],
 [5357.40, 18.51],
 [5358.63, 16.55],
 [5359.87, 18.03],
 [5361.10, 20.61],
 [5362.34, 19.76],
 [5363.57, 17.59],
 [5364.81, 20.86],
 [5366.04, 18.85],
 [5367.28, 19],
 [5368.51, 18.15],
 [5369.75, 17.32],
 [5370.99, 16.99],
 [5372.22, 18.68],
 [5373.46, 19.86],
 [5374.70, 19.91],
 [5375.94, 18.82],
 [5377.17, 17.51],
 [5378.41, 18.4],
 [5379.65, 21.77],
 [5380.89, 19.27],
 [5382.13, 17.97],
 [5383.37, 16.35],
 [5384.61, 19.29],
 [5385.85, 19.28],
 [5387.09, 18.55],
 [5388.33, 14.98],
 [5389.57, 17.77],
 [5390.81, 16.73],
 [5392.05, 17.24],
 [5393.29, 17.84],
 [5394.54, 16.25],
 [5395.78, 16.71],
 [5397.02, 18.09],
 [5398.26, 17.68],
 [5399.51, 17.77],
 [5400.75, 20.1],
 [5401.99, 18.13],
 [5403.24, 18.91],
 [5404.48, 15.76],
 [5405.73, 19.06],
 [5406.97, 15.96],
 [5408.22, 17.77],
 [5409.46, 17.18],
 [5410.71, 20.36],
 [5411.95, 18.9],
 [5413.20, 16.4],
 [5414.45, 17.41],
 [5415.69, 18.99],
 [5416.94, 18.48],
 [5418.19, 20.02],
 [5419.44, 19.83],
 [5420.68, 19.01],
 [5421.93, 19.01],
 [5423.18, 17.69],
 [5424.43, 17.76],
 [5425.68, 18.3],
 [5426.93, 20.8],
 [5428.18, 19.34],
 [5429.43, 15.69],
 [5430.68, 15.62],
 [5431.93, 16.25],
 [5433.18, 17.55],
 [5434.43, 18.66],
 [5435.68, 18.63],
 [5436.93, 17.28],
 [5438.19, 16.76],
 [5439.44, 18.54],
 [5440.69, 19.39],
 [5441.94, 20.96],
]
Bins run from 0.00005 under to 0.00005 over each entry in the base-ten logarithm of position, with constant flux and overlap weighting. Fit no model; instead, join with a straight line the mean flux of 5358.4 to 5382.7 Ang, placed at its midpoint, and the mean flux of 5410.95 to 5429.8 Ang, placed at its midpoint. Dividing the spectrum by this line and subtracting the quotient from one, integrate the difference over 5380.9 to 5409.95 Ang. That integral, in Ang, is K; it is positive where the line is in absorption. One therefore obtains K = 1.6 Ang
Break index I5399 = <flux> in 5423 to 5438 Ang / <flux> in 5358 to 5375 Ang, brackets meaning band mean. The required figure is 0.95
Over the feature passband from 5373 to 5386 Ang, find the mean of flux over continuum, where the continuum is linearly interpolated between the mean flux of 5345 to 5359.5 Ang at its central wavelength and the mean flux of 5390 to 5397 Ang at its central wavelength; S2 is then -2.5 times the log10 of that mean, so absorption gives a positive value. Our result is -0.091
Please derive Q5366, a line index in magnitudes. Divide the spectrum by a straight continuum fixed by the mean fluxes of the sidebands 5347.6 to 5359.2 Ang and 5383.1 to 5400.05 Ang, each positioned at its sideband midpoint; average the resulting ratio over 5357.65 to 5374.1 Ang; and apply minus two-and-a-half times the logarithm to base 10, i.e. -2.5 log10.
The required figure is -0.042 mag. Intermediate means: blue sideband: 18.1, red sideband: 17.5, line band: 18.6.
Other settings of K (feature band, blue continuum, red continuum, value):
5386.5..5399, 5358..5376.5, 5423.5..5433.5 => 0.8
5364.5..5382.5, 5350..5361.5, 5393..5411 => -0.7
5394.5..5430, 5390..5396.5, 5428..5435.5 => -2.4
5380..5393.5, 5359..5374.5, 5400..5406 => 0.5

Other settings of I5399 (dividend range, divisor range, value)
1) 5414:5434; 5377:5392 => 1.01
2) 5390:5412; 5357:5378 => 0.95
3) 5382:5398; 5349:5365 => 0.94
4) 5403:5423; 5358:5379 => 0.98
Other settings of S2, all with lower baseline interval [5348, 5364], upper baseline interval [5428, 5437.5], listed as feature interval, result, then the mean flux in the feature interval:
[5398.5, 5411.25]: -0.02 mag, 18.1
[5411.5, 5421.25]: -0.07 mag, 18.6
